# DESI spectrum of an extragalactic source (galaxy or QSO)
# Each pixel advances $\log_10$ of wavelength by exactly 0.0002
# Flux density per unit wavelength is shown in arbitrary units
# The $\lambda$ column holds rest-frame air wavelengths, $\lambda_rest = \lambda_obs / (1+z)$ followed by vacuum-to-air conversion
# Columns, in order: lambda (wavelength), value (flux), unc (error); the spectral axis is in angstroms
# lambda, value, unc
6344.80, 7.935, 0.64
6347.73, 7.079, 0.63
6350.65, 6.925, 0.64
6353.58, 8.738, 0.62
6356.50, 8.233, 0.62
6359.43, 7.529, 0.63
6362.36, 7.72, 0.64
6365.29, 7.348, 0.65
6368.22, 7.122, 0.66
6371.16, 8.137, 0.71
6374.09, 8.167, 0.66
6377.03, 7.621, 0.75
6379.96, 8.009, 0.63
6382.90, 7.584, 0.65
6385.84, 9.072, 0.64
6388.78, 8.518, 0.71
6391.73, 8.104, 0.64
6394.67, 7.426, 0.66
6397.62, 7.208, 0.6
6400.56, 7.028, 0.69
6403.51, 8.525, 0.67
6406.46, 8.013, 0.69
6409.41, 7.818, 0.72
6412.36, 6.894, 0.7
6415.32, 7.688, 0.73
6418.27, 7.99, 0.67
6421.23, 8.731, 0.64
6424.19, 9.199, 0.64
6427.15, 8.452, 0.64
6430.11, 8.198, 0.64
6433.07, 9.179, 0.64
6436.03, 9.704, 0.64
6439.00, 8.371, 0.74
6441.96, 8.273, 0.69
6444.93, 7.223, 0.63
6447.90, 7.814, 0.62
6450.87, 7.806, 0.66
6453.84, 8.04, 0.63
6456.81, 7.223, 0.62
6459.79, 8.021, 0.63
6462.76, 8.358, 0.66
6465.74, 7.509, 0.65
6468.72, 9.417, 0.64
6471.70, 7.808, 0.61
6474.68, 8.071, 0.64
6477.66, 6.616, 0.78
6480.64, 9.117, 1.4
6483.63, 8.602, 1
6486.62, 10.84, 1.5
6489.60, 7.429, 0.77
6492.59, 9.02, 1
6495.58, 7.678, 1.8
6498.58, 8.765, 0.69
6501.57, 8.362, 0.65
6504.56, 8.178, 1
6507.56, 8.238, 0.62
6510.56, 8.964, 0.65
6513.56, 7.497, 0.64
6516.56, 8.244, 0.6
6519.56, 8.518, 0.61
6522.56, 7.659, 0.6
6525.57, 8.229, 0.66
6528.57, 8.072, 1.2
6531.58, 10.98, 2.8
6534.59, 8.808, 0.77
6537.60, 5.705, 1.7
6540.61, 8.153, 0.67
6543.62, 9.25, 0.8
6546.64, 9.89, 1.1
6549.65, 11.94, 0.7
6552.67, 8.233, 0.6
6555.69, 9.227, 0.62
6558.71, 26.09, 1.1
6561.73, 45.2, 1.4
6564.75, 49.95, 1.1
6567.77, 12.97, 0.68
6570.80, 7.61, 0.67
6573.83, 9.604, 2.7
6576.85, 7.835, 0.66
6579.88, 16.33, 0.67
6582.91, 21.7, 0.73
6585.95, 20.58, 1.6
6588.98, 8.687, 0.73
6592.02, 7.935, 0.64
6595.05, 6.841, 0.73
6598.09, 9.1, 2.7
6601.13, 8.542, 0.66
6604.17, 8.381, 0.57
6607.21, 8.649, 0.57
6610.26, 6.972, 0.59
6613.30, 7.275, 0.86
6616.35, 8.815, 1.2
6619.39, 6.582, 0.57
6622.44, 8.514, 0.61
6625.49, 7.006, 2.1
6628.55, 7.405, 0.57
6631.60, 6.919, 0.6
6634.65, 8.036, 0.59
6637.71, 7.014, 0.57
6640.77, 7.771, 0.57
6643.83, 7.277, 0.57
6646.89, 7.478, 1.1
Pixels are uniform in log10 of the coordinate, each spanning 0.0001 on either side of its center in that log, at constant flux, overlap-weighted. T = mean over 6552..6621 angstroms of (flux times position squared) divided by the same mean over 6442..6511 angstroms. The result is 1.8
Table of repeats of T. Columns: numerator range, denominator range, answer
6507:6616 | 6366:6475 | 1.58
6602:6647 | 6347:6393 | 1.05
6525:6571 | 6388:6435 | 1.99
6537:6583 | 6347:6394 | 2.19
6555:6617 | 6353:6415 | 2.01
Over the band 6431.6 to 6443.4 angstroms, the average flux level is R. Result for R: 8.89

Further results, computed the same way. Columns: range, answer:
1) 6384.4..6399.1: 8.06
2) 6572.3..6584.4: 13.9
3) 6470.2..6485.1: 8.04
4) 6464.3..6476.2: 8.2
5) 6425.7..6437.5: 8.89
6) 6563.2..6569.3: 31.5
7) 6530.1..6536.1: 9.88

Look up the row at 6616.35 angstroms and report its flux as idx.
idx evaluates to 8.815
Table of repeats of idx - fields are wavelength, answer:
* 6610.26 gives 6.972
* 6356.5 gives 8.233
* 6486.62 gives 10.84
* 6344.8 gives 7.935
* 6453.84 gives 8.04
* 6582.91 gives 21.7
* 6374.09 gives 8.167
